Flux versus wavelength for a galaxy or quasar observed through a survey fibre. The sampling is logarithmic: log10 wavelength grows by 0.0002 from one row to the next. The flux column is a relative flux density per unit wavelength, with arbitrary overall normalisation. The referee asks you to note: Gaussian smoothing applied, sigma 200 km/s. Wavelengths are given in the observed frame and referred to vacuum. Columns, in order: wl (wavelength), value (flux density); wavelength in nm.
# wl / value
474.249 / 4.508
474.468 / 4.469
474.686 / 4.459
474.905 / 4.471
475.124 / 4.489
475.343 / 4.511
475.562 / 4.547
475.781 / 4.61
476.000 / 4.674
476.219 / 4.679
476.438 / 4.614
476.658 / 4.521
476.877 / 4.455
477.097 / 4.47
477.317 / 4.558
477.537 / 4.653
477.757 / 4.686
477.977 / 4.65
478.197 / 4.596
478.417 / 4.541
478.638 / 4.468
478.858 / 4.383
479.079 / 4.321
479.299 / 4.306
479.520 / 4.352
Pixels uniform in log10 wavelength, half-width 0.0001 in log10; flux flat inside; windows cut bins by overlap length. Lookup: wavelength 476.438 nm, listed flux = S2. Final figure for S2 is 4.614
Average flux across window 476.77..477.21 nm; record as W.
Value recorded 4.46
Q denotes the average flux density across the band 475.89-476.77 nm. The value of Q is 4.63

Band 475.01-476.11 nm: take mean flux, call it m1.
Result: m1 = 4.57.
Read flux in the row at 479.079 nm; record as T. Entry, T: 4.321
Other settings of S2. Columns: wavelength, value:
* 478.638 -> 4.468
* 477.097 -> 4.47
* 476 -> 4.674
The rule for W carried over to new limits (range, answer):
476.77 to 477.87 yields 4.56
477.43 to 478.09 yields 4.66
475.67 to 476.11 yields 4.65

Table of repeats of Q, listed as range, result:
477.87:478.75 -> 4.56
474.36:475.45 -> 4.48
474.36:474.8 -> 4.47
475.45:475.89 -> 4.58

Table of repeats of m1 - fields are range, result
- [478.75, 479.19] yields 4.35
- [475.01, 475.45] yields 4.5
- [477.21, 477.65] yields 4.6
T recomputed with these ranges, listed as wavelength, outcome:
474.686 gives 4.459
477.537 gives 4.653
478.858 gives 4.383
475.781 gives 4.61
